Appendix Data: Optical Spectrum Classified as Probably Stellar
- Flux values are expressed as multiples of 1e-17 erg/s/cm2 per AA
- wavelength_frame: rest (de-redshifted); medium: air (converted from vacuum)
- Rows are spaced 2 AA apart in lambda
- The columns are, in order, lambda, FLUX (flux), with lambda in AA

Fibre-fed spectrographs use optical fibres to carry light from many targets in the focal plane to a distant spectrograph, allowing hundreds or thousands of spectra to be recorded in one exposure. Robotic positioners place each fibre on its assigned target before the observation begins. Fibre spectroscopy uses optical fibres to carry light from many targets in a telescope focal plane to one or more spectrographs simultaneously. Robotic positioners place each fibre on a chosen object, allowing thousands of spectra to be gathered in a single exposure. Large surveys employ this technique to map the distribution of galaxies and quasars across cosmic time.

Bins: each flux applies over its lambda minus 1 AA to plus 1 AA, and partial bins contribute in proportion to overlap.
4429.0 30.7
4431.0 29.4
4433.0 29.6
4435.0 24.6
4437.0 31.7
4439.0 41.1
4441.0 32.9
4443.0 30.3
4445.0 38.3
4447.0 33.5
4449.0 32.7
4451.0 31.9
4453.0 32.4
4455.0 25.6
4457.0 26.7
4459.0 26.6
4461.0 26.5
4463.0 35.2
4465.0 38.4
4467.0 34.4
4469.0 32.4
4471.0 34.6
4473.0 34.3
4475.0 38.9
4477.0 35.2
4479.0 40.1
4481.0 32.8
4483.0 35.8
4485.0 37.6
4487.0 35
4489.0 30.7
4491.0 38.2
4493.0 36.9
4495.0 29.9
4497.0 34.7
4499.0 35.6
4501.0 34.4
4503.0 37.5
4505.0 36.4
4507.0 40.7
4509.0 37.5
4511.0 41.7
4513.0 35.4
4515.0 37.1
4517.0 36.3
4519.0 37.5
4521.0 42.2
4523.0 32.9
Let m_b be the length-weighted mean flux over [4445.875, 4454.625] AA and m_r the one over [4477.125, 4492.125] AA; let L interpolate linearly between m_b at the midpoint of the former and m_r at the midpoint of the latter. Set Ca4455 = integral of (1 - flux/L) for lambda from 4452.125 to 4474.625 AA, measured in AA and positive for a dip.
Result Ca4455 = 1.2 AA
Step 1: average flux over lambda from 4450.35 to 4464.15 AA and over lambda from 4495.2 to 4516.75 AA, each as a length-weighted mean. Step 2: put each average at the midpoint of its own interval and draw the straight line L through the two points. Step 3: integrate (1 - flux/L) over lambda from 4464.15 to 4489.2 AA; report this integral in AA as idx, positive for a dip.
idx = -2.55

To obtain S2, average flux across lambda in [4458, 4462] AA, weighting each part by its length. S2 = 26.6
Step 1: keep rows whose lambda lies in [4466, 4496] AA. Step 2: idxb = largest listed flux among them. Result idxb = 40.1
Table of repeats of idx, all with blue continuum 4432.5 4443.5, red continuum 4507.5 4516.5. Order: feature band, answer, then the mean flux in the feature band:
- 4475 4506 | 0.6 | 35.5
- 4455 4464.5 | 1.3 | 28.9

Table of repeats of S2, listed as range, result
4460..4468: 33.6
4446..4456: 31.2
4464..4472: 35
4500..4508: 37.2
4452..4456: 29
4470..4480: 36.6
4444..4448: 35.9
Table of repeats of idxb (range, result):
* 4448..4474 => 38.4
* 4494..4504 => 37.5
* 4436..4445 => 41.1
